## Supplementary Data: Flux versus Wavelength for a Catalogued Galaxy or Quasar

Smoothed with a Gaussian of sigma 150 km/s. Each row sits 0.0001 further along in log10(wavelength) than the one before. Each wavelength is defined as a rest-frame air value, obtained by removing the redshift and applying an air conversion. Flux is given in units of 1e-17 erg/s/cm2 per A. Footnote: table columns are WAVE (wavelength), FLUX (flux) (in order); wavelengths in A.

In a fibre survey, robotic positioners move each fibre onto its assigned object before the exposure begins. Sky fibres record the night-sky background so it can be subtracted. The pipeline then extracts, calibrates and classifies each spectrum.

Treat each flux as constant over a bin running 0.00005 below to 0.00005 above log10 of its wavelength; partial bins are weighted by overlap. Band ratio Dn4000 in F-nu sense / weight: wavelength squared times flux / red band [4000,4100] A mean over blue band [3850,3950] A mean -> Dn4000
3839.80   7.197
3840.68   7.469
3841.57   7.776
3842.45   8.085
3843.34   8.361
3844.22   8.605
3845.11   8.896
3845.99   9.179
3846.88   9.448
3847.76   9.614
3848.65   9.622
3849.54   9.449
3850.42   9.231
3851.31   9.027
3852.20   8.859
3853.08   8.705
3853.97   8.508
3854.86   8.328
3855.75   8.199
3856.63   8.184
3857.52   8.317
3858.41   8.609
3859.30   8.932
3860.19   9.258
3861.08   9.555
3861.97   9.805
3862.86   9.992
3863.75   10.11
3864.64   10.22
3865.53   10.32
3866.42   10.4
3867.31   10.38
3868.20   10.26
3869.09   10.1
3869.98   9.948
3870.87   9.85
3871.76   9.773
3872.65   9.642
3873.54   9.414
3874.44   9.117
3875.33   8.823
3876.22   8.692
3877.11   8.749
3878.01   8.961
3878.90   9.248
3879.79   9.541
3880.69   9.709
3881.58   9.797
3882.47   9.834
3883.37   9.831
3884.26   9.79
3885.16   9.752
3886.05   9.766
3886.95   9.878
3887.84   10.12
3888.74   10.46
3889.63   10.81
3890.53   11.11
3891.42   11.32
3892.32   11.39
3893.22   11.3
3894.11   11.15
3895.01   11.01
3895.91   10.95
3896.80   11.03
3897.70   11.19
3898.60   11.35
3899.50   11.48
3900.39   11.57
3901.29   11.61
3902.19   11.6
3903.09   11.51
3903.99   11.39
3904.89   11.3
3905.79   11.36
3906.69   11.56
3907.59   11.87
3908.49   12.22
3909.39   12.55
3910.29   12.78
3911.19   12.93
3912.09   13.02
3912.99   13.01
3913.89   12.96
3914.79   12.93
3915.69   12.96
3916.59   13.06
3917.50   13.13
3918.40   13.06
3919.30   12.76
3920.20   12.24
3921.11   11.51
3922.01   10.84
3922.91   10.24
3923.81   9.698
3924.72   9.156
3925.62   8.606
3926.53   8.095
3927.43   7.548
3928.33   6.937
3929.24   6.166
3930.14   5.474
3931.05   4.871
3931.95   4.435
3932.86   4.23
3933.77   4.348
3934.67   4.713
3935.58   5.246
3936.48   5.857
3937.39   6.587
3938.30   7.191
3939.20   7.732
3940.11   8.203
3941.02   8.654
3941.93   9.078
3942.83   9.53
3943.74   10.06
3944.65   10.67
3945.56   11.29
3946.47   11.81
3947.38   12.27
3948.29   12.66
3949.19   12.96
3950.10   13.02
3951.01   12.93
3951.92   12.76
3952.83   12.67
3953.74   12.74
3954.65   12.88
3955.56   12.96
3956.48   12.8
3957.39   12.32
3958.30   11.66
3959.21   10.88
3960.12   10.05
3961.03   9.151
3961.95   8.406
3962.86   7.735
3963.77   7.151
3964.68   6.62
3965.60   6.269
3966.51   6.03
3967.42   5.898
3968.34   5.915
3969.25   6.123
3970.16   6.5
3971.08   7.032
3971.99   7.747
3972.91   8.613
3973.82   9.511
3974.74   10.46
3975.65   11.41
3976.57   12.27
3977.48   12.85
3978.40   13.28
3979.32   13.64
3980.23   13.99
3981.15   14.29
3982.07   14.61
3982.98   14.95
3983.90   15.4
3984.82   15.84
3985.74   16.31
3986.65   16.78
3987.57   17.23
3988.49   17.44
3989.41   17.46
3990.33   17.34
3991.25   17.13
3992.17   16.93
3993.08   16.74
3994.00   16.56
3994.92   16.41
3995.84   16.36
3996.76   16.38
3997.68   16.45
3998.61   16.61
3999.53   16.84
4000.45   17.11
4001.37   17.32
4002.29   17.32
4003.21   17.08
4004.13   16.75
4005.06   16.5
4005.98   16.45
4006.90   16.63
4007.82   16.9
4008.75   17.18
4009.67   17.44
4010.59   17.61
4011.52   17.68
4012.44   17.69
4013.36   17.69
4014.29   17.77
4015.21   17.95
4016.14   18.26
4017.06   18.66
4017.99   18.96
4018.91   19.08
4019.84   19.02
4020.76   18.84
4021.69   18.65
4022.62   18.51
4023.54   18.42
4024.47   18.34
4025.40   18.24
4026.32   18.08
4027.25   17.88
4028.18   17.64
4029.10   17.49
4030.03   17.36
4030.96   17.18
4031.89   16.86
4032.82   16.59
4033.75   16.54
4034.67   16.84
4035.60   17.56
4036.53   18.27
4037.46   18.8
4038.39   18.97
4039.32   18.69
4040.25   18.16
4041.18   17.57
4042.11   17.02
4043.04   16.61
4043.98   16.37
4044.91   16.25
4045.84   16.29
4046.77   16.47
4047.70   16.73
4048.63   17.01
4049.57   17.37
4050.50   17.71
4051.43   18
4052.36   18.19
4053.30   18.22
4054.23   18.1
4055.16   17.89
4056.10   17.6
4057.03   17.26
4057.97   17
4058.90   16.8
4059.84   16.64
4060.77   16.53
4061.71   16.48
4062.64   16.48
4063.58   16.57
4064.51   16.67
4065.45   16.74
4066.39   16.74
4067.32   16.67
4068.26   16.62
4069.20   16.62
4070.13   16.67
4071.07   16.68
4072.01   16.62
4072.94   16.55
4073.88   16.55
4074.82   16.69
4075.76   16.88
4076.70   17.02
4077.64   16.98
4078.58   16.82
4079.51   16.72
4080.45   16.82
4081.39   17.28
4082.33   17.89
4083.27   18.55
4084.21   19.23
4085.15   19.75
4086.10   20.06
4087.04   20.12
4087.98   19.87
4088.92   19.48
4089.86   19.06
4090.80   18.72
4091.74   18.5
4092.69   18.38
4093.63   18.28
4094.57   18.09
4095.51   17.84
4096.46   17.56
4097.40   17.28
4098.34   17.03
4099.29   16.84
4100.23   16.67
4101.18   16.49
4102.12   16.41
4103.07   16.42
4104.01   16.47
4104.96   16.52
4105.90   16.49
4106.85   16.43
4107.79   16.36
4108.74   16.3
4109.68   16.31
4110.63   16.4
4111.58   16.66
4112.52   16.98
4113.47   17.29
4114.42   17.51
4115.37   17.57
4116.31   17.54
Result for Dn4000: 1.91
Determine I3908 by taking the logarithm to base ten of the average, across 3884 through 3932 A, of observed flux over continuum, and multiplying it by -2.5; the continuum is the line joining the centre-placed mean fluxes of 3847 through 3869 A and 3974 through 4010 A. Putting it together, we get 0.08 mag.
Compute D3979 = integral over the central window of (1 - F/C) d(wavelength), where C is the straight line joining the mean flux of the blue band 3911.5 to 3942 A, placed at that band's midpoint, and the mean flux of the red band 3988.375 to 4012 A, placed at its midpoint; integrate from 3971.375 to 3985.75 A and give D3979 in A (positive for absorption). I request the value 2.0 A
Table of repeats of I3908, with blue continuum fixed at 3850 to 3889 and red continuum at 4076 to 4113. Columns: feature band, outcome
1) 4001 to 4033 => -0.198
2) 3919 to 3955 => 0.282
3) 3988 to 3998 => -0.209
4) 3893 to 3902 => -0.082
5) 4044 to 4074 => -0.045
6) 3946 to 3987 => 0.163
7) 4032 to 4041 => -0.151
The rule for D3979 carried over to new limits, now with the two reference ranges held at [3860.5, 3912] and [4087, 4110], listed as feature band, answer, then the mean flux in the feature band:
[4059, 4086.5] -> -0.8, 17.1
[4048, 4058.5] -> -1.1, 17.6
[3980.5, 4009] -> -4.9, 16.5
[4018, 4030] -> -2.6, 18.3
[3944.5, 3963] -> 1.5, 11.7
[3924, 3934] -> 4.6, 6.48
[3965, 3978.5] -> 4.9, 8.52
